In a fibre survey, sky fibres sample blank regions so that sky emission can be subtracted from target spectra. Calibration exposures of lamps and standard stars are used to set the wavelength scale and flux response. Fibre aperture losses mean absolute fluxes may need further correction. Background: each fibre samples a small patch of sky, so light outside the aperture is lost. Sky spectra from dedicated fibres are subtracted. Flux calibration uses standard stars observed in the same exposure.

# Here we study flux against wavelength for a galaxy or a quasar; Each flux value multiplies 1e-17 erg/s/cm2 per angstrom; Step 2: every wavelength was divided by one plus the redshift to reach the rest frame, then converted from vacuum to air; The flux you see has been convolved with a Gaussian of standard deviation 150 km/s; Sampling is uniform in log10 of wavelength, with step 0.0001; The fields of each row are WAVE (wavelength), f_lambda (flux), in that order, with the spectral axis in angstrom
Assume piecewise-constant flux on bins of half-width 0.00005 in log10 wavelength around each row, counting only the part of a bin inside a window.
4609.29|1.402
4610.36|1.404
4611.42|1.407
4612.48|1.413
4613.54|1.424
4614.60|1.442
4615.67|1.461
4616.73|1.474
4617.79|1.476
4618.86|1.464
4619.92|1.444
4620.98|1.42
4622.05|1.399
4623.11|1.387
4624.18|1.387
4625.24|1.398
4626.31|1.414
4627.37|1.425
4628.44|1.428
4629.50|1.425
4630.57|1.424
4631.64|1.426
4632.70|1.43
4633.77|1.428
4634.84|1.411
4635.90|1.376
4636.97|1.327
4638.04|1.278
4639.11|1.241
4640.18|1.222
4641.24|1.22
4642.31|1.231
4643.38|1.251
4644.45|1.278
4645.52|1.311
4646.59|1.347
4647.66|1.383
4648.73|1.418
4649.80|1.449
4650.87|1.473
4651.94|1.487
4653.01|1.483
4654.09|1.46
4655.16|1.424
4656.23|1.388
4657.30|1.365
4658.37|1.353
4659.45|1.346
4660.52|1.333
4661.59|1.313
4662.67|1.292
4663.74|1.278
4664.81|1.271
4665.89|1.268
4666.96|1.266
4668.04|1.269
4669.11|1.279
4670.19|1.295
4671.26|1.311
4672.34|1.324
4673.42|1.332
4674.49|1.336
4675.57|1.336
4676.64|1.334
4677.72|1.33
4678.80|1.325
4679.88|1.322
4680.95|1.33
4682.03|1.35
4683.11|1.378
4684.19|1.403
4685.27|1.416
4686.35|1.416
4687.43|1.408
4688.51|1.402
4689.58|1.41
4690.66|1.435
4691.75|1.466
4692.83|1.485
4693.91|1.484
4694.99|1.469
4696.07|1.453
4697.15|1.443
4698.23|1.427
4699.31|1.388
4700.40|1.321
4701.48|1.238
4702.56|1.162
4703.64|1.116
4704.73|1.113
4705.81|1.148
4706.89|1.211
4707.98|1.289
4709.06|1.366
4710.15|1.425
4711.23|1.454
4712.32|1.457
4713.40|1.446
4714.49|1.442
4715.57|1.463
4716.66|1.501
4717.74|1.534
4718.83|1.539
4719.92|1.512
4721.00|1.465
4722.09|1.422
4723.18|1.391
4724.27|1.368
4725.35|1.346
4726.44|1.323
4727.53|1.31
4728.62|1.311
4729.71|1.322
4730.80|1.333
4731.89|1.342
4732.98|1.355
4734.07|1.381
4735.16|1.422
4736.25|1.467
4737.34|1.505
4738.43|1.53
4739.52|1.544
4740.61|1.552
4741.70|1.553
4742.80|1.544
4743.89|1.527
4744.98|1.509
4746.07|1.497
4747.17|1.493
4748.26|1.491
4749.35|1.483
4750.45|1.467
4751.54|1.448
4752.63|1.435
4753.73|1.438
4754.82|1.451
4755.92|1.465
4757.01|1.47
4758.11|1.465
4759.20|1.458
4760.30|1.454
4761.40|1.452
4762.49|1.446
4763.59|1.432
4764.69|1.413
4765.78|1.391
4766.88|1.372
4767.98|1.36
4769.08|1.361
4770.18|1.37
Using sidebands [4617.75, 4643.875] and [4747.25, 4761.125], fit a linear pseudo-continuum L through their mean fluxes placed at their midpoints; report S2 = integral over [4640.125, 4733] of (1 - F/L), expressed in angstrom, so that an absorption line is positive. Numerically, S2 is 3.4 angstrom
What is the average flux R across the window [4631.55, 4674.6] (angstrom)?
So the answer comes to 1.34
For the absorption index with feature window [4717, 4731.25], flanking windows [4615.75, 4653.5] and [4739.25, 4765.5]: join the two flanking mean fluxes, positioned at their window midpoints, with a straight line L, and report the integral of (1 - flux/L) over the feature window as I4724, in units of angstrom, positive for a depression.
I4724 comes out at 0.5 angstrom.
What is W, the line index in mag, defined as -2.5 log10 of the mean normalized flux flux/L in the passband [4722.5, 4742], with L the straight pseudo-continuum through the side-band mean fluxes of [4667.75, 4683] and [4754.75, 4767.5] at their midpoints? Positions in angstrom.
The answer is -0.01 mag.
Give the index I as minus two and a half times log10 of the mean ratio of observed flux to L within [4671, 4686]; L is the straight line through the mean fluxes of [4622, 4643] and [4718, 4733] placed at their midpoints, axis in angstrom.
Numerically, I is 0.022 mag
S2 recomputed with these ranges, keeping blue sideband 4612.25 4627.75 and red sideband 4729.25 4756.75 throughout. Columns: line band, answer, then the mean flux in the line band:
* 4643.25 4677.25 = 2.21 angstrom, 1.35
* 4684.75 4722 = 1.55 angstrom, 1.39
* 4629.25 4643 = 0.91 angstrom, 1.34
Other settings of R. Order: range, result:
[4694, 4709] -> 1.3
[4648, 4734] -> 1.37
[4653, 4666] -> 1.35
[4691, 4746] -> 1.4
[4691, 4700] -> 1.45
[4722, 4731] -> 1.34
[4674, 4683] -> 1.33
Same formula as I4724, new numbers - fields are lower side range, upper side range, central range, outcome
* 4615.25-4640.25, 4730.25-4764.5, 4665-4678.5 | 1.12 angstrom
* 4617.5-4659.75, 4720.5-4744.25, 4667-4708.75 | 1.87 angstrom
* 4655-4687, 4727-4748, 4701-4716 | 0.96 angstrom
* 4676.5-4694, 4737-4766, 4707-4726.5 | 0.08 angstrom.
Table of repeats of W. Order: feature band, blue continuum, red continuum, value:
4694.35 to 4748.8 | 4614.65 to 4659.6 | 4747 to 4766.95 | 0.021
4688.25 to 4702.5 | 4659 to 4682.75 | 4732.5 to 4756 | -0.033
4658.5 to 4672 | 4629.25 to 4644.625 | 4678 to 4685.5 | 0.042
